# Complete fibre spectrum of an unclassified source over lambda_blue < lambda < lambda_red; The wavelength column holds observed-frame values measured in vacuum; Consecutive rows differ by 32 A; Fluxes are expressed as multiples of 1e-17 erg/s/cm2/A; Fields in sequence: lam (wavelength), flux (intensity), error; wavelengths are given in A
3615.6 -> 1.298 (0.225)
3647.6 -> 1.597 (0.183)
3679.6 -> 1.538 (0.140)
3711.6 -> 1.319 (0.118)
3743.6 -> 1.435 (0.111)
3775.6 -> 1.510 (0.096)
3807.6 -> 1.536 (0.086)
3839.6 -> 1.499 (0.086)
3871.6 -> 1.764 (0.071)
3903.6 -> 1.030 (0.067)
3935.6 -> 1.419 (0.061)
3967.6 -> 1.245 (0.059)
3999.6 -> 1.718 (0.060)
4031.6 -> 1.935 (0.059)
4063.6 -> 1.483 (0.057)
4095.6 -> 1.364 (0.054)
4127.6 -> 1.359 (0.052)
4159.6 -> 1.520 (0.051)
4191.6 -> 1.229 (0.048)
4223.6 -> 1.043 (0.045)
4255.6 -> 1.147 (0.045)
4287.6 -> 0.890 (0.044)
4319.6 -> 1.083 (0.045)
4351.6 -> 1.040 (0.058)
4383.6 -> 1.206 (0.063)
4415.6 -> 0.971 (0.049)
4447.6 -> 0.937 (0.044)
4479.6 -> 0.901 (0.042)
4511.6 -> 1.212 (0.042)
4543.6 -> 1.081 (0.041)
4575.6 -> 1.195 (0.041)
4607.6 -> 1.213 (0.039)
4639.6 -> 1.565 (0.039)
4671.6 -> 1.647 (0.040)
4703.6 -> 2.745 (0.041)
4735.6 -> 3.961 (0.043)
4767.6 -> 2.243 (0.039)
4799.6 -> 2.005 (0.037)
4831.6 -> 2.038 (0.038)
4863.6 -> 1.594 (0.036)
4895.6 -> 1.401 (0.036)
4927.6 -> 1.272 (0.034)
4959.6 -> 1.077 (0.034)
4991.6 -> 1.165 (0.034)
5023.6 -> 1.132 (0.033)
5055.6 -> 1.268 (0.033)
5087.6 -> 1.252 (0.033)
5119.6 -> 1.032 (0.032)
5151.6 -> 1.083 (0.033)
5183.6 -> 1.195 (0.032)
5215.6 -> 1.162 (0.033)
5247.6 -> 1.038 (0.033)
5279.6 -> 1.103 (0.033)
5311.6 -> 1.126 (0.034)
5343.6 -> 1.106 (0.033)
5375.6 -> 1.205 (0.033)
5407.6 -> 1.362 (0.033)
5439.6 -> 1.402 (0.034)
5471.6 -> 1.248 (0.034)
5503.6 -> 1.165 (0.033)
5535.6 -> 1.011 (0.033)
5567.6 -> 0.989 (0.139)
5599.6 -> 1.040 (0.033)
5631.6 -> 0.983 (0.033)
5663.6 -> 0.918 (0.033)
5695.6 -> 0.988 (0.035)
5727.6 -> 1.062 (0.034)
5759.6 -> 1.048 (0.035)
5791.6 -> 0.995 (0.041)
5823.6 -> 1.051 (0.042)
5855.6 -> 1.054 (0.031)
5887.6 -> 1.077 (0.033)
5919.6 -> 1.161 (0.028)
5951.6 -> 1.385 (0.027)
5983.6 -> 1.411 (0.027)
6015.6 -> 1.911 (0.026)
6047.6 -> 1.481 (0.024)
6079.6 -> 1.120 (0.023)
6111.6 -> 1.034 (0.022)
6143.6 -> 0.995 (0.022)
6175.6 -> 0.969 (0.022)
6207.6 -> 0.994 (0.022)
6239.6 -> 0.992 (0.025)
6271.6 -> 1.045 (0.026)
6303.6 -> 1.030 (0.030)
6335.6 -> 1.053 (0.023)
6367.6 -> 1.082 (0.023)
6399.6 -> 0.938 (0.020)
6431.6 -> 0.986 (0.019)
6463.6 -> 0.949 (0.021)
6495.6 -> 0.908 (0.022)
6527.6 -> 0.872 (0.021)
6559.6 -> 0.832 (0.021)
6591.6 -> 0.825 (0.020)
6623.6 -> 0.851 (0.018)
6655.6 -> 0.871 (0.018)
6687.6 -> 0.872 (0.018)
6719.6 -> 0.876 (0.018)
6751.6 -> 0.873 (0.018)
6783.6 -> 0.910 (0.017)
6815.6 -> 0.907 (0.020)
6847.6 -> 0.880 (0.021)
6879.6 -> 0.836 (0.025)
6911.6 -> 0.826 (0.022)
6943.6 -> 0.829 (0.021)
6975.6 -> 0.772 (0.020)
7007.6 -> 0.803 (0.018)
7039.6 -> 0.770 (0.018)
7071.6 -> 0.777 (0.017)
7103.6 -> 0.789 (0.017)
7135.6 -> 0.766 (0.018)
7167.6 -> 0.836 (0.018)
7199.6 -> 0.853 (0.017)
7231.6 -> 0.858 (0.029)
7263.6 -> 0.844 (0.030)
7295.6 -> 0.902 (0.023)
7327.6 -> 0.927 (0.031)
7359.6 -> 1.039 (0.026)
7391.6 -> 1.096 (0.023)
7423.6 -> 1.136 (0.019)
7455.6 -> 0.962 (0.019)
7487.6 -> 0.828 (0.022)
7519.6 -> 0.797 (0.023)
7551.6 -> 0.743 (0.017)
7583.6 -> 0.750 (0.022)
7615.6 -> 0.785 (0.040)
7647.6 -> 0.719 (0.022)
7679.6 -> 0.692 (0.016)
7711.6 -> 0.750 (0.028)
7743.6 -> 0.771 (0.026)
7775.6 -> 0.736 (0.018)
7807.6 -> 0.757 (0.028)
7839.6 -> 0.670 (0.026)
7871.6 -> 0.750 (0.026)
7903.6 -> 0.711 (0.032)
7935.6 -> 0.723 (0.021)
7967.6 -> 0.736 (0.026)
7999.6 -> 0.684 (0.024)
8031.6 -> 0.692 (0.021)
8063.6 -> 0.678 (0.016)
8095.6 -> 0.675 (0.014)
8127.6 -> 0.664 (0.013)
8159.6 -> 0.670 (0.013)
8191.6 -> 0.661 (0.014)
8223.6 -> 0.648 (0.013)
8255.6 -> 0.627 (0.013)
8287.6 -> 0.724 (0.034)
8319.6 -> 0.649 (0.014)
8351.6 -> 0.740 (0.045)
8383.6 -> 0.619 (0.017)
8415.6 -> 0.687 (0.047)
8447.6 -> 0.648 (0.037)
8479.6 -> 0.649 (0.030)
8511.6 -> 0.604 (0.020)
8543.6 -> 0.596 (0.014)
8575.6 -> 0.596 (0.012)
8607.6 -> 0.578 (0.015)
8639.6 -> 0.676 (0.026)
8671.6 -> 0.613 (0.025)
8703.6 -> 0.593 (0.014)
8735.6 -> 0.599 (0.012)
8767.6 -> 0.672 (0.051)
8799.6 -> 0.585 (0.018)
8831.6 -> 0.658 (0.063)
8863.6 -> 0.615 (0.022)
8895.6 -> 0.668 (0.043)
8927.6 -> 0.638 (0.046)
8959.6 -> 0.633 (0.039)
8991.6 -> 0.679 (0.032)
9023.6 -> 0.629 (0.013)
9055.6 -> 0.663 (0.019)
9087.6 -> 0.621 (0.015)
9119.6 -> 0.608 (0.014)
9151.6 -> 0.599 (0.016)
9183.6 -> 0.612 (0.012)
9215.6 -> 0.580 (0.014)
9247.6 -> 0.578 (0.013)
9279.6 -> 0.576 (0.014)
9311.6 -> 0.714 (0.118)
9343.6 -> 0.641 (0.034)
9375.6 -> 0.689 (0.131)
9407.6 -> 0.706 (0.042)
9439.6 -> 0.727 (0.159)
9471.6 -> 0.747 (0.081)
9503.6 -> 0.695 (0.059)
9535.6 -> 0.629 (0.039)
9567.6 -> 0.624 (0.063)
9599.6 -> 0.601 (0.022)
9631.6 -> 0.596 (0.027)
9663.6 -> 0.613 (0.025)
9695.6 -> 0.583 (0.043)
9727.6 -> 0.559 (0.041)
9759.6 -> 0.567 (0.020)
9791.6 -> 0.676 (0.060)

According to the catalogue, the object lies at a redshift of 2.87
